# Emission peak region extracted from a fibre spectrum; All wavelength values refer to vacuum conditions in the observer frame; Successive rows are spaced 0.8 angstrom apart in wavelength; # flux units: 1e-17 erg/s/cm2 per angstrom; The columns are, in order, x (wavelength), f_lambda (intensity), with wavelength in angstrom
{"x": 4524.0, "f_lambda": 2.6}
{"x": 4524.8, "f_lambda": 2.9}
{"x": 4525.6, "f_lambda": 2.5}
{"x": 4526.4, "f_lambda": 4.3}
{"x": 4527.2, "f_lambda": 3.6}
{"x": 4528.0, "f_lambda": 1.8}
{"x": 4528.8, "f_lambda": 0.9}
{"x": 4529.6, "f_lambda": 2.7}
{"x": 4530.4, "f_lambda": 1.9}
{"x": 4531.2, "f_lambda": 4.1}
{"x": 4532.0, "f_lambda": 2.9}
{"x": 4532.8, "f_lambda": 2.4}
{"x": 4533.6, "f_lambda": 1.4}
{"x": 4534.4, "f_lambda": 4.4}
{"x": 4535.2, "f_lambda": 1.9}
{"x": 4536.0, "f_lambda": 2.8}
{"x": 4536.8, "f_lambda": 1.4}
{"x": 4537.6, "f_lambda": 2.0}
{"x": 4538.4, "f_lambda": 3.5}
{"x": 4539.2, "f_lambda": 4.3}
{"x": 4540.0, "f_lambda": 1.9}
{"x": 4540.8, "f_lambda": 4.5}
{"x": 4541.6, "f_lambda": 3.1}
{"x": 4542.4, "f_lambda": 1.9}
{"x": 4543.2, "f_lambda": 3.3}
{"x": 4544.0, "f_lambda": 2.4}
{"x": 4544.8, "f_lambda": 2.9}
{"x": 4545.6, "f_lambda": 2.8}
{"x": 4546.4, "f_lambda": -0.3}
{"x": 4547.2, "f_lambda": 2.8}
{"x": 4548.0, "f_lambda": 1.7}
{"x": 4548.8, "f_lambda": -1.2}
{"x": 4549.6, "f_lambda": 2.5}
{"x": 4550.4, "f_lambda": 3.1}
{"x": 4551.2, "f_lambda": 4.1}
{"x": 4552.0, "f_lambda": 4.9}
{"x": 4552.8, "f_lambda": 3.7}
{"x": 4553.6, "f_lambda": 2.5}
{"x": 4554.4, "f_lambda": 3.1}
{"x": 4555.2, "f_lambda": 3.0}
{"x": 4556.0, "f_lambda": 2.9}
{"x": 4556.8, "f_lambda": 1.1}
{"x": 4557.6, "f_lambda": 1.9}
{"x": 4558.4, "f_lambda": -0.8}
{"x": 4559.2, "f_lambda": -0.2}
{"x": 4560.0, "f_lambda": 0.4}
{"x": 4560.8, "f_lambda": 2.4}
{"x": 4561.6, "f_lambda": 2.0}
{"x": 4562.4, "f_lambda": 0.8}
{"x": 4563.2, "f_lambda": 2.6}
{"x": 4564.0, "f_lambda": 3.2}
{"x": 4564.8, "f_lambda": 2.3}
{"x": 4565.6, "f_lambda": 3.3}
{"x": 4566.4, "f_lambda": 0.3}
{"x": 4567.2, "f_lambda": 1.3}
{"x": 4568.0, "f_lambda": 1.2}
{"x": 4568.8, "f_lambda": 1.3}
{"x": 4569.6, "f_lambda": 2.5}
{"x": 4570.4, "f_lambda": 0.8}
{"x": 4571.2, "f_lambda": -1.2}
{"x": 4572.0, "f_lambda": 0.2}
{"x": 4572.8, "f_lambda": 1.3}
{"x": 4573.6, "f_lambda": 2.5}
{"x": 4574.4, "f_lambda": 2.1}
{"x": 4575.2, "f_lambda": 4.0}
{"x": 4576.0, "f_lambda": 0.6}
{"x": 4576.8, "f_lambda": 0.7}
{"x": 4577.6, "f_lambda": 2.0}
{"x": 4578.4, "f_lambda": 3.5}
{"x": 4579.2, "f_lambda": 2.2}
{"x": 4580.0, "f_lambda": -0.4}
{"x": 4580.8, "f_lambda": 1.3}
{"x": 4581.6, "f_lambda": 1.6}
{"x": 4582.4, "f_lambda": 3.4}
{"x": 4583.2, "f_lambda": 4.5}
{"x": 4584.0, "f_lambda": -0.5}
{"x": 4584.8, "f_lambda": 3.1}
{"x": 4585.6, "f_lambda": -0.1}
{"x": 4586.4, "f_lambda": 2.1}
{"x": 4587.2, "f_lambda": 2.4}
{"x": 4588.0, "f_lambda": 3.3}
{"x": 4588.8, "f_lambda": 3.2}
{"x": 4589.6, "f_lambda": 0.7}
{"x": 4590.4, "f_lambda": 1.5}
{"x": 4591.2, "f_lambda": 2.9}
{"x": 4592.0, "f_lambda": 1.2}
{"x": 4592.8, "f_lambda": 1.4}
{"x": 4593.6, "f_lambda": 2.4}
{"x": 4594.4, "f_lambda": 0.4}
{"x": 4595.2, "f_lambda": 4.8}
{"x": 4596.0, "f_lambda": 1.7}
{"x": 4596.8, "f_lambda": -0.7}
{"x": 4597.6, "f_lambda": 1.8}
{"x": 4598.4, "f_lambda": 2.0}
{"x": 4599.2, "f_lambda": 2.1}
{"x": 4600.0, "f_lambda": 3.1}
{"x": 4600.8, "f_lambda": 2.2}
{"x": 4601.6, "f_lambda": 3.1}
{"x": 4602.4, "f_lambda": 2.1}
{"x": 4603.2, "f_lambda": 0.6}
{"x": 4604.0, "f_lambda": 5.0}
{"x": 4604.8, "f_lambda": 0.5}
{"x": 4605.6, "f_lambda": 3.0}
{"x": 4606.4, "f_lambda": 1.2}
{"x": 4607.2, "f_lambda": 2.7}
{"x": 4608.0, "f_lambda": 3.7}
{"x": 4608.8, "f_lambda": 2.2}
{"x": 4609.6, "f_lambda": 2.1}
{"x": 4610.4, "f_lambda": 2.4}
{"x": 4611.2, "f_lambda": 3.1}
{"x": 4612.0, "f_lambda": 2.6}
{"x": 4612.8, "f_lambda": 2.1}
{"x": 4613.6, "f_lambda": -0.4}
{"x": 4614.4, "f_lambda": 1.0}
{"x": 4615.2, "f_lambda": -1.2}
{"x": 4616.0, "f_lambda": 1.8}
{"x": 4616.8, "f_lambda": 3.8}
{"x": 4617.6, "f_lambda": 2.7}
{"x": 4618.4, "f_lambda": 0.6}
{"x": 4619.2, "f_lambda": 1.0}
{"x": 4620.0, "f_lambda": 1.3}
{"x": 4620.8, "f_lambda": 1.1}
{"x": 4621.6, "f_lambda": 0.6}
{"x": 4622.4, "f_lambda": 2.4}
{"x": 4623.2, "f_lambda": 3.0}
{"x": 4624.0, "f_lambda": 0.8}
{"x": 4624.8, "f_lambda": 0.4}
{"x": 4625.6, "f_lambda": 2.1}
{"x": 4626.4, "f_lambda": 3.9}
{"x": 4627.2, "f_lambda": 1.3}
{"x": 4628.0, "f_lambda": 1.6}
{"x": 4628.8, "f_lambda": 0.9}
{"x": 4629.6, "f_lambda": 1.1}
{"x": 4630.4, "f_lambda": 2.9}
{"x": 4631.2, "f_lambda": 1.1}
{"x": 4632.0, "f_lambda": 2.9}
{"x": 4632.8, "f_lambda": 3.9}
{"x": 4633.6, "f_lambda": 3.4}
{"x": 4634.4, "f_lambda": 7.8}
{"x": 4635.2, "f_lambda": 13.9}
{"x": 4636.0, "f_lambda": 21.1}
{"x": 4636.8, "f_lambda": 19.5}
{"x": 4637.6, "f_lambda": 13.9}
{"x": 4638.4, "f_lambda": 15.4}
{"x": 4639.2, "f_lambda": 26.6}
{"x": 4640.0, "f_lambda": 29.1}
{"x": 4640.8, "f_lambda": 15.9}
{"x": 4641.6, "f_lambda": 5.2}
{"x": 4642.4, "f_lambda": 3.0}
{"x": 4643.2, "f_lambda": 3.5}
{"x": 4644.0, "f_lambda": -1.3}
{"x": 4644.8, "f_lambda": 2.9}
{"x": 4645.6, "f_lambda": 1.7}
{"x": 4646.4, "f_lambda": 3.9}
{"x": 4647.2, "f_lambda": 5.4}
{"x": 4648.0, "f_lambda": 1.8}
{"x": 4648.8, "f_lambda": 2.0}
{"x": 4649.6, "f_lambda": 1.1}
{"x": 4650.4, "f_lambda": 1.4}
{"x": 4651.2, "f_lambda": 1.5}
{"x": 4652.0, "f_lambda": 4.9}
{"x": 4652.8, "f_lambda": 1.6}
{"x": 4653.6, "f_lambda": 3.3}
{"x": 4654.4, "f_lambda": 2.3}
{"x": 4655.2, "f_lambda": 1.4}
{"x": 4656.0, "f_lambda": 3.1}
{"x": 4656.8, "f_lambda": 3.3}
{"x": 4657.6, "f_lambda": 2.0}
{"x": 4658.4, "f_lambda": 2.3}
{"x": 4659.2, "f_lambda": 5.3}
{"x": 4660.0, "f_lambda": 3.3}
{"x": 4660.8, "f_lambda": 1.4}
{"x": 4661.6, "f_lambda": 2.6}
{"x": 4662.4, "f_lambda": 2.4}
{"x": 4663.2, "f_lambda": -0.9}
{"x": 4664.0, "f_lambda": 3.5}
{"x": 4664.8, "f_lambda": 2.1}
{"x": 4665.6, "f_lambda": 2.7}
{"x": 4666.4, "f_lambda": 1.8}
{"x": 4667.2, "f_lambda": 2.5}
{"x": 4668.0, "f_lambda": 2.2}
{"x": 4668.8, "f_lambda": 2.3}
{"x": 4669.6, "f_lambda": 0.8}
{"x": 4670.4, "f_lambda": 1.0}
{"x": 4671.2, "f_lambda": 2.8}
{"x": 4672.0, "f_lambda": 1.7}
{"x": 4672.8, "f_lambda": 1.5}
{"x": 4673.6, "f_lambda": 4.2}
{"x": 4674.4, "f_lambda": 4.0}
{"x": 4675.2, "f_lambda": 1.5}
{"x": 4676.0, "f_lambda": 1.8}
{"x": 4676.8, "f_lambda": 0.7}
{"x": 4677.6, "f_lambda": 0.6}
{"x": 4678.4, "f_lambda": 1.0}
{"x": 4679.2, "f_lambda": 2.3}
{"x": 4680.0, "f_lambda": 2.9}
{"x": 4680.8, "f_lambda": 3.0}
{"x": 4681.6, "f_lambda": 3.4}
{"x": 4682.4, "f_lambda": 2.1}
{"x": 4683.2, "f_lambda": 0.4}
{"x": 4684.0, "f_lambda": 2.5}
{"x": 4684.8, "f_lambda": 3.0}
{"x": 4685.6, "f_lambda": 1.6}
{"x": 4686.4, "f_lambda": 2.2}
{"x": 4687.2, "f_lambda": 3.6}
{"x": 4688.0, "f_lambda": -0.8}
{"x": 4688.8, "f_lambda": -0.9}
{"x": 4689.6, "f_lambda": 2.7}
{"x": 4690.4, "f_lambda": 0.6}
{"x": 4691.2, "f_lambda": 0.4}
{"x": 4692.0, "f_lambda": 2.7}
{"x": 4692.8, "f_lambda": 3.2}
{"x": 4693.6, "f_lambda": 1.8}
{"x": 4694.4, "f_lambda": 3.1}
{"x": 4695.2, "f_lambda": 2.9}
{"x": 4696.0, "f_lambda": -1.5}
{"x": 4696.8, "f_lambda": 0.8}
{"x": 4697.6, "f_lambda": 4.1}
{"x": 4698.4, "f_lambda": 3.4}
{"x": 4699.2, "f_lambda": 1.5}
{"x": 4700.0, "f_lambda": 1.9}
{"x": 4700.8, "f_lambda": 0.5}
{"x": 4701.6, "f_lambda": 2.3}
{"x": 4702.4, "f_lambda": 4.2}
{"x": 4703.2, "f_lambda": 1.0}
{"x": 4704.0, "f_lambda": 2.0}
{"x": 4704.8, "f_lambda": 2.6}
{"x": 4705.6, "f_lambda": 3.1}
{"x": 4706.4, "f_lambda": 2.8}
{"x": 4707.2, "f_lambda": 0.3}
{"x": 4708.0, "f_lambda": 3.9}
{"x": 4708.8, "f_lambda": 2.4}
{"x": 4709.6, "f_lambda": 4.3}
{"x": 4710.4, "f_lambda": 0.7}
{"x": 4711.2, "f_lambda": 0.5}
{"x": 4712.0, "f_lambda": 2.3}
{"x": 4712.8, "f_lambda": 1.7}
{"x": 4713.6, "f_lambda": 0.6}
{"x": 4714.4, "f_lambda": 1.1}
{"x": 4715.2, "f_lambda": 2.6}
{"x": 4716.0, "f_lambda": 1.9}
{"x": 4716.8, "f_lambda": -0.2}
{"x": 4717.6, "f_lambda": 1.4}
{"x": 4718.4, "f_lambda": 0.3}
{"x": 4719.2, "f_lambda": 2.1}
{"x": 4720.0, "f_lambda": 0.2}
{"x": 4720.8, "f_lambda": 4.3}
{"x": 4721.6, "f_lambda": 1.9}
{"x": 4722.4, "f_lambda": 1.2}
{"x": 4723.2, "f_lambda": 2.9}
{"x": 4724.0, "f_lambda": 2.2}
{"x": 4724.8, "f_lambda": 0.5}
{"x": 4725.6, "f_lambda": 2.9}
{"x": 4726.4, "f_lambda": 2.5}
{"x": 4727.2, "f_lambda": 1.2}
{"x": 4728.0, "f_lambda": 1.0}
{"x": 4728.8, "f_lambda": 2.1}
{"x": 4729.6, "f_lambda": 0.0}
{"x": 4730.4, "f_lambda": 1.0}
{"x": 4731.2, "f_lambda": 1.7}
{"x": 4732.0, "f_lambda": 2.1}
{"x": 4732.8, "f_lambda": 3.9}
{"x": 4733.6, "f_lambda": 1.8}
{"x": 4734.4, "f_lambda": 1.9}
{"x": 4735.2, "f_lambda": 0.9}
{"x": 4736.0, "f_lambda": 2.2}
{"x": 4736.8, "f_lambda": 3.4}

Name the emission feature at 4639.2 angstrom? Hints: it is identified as [O II] 3727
